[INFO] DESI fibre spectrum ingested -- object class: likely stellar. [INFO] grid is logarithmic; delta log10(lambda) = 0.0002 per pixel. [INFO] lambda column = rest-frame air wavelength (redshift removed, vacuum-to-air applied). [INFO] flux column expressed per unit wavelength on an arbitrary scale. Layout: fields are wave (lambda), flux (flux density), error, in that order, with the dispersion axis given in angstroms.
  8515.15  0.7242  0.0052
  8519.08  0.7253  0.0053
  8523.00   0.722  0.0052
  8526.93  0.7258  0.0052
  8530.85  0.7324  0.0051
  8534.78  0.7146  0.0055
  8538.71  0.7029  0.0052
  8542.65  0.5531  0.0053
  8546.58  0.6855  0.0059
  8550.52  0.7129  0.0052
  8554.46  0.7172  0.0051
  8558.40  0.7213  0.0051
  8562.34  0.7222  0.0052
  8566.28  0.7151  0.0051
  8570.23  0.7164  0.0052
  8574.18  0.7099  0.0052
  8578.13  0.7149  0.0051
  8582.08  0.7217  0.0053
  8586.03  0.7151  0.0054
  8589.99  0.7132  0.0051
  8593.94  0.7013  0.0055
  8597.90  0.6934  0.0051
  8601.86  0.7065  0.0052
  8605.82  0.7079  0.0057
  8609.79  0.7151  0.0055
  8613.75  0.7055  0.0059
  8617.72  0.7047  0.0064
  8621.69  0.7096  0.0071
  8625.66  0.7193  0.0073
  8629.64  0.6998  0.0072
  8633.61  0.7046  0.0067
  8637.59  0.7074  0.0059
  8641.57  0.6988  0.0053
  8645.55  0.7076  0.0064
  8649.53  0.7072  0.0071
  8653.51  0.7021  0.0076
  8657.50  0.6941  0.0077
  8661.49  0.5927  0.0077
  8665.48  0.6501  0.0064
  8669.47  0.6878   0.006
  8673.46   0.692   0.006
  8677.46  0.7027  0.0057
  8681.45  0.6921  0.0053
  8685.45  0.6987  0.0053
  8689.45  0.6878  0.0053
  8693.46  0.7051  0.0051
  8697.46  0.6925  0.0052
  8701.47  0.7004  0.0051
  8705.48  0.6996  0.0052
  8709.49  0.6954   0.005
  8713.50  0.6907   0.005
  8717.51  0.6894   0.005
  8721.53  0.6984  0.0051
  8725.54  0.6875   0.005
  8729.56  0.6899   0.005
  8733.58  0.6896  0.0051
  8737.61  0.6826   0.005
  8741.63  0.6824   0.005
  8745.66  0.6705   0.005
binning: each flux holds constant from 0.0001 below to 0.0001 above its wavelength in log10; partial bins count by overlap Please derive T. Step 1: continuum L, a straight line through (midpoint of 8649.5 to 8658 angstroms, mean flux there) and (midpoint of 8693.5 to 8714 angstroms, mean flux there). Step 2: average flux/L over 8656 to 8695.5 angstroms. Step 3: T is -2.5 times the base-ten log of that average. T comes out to 0.03 mag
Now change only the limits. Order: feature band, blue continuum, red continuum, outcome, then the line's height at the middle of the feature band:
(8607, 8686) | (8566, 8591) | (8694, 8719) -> 0.02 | 0.705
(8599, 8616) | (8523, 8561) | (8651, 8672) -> -0.04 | 0.681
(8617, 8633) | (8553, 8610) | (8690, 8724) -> 0.00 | 0.707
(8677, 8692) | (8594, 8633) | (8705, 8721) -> 0.00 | 0.697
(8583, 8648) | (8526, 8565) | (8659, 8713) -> -0.02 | 0.692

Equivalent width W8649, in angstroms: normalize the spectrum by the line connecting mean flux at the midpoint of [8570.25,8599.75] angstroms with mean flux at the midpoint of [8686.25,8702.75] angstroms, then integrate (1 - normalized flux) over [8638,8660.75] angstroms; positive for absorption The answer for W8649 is 0.2 angstroms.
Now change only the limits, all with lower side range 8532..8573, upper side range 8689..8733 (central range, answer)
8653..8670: 0.9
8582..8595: -0.3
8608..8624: -0.3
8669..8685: 0.0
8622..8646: -0.4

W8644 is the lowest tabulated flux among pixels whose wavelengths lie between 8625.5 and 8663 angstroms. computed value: 0.5927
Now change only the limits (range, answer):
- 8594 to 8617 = 0.6934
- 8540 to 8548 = 0.5531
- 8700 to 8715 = 0.6907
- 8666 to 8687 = 0.6878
